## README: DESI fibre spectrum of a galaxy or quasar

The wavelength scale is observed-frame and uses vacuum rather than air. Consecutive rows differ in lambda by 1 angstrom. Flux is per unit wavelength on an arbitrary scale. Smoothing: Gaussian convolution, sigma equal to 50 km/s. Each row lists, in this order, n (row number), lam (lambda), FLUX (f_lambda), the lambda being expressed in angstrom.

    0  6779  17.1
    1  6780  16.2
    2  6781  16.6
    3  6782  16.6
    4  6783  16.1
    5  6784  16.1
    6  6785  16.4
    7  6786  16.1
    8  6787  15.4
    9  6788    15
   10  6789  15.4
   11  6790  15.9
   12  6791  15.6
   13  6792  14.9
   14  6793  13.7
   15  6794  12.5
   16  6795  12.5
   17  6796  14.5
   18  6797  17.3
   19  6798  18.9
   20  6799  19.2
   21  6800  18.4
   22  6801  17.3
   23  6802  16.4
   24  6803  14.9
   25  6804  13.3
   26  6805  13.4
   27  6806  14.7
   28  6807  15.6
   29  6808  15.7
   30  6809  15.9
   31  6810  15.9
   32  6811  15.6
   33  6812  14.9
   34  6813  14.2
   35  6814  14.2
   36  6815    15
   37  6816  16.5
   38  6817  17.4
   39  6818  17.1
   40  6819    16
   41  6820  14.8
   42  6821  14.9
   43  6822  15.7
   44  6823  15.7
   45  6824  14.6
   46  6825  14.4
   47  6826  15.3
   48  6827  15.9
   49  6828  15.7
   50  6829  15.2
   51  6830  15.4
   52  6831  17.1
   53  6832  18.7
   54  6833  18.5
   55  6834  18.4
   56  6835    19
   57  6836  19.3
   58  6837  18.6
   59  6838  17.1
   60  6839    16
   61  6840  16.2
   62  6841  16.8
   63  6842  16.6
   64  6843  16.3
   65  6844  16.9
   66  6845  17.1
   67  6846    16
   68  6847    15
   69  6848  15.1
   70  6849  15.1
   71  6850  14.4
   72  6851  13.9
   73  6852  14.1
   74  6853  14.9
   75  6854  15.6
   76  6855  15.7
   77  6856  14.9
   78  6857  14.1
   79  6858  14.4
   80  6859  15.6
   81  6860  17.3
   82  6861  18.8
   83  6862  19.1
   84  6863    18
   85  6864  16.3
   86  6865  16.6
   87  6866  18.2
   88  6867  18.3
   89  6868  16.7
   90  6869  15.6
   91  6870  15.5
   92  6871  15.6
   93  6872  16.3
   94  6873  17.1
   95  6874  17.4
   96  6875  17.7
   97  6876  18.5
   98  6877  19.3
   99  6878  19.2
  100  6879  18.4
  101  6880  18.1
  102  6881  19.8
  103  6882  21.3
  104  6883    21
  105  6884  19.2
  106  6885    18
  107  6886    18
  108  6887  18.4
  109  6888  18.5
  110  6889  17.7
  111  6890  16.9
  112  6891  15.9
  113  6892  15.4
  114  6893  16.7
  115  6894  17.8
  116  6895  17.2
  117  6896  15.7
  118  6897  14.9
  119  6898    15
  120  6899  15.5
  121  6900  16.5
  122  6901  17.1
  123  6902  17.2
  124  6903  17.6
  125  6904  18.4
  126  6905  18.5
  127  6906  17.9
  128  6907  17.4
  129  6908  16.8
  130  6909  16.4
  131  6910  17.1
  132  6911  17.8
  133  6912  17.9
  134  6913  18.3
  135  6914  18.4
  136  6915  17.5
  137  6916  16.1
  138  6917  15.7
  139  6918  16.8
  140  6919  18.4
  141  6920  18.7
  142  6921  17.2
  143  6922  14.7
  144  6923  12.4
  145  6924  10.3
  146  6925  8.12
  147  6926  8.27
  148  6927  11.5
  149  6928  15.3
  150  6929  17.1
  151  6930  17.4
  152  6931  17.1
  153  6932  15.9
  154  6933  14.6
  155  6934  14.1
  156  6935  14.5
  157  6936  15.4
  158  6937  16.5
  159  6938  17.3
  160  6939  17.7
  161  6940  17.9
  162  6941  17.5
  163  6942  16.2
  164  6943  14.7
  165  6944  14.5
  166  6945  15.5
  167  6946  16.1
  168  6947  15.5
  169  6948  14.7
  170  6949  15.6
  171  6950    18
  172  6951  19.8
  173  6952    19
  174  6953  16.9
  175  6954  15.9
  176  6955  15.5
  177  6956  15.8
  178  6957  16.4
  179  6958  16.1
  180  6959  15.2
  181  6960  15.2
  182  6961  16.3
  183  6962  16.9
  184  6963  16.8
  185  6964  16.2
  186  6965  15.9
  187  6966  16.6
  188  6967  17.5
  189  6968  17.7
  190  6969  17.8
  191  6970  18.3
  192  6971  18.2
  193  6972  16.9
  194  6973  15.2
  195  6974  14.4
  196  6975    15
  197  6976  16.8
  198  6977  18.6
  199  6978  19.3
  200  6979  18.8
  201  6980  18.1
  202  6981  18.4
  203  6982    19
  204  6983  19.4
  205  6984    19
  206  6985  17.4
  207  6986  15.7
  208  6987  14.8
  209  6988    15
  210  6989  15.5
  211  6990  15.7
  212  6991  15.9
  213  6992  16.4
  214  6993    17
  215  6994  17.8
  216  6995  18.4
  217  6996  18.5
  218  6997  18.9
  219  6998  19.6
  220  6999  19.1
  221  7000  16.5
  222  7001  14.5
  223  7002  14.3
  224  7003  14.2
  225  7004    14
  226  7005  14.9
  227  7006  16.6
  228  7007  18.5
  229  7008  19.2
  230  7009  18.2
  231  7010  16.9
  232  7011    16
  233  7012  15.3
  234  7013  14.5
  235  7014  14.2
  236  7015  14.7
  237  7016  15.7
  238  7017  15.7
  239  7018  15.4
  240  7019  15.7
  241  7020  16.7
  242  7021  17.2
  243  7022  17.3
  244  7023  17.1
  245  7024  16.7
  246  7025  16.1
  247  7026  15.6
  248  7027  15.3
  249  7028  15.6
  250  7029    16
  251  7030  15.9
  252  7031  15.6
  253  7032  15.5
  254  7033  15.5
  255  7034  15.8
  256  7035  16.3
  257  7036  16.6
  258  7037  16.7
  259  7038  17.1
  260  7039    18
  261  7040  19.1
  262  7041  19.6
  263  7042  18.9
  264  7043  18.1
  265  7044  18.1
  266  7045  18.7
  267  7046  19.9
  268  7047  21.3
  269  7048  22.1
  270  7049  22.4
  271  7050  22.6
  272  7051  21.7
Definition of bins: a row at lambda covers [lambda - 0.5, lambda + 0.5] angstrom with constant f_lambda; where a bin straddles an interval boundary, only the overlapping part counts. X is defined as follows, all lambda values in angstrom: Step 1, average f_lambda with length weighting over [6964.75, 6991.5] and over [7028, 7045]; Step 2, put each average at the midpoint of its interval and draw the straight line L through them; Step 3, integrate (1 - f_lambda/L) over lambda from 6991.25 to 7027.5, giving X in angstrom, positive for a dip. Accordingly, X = 1.3 angstrom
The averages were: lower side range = 17.1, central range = 16.5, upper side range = 17.1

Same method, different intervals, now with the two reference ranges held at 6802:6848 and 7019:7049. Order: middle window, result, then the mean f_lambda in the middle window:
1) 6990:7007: 0.5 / 16.7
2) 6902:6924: -0.5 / 17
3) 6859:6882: -1.9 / 17.7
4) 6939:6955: 0.3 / 16.5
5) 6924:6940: 2.0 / 14.7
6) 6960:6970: 0.1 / 16.8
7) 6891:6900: 0.2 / 16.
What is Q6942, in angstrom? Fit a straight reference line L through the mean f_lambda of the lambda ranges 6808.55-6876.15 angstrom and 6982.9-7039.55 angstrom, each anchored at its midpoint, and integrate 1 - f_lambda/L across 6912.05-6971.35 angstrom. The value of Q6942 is 1.1 angstrom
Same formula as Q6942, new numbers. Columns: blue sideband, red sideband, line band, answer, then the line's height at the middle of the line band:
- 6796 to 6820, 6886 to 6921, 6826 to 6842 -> -0.84 angstrom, 16.3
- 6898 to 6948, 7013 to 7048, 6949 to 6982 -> -1.32 angstrom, 16.3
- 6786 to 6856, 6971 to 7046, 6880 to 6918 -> -2.86 angstrom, 16.2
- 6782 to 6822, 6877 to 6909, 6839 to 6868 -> 1.07 angstrom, 16.7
